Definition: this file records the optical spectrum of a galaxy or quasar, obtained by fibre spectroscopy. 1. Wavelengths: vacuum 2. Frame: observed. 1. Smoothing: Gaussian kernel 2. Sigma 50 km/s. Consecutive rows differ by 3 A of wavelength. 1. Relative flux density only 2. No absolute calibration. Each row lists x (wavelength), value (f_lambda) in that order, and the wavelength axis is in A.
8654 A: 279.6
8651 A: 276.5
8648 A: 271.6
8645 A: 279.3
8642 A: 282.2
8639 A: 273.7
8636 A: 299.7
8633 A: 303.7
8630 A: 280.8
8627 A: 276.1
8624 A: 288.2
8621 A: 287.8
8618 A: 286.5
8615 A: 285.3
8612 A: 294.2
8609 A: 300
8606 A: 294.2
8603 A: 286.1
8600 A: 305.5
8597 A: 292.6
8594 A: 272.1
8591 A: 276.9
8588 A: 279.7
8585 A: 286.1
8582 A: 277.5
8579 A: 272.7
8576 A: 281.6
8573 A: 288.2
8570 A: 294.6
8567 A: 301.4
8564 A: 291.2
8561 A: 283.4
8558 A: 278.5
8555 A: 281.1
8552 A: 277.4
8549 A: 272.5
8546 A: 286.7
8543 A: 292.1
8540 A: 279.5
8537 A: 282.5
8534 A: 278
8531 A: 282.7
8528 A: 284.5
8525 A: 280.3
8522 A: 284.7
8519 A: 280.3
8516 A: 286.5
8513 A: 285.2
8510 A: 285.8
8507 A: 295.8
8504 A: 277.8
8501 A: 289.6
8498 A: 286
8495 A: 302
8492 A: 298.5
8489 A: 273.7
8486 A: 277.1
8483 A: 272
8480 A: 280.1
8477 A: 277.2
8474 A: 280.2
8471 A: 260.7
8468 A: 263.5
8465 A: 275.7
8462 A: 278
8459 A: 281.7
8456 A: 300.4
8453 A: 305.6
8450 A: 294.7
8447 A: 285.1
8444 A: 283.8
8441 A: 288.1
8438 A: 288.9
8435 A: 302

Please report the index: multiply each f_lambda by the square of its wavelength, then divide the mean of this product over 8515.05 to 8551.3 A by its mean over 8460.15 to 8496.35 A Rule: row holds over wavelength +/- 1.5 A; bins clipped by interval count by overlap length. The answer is 1.03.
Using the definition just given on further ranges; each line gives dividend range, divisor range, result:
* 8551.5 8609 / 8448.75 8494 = 1.04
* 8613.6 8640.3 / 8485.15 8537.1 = 1.03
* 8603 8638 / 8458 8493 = 1.09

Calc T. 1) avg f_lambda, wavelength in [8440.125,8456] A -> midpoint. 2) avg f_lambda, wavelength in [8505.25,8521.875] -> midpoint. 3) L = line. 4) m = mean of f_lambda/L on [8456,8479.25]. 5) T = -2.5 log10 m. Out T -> 0.057 mag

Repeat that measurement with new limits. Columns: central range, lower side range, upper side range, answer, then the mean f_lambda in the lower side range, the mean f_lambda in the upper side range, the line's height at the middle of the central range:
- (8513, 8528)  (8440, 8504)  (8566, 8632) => 0.005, 283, 287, 285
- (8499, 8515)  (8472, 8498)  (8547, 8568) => -0.016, 282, 283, 283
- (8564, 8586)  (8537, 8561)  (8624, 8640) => -0.012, 281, 287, 283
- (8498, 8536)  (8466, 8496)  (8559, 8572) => -0.001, 278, 292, 284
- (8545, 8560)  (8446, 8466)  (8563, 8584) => 0.030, 289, 287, 287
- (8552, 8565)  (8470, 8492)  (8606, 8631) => 0.001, 276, 288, 283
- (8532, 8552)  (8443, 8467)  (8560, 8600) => 0.017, 288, 285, 286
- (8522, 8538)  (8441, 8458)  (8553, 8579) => 0.025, 293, 286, 288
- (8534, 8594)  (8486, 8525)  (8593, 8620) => 0.023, 287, 291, 289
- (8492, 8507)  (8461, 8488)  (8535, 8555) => -0.054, 274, 282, 277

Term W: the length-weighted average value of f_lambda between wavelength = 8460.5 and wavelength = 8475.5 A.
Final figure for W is 272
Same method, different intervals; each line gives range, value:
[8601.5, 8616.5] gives 292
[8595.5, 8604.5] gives 295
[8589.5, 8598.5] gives 281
